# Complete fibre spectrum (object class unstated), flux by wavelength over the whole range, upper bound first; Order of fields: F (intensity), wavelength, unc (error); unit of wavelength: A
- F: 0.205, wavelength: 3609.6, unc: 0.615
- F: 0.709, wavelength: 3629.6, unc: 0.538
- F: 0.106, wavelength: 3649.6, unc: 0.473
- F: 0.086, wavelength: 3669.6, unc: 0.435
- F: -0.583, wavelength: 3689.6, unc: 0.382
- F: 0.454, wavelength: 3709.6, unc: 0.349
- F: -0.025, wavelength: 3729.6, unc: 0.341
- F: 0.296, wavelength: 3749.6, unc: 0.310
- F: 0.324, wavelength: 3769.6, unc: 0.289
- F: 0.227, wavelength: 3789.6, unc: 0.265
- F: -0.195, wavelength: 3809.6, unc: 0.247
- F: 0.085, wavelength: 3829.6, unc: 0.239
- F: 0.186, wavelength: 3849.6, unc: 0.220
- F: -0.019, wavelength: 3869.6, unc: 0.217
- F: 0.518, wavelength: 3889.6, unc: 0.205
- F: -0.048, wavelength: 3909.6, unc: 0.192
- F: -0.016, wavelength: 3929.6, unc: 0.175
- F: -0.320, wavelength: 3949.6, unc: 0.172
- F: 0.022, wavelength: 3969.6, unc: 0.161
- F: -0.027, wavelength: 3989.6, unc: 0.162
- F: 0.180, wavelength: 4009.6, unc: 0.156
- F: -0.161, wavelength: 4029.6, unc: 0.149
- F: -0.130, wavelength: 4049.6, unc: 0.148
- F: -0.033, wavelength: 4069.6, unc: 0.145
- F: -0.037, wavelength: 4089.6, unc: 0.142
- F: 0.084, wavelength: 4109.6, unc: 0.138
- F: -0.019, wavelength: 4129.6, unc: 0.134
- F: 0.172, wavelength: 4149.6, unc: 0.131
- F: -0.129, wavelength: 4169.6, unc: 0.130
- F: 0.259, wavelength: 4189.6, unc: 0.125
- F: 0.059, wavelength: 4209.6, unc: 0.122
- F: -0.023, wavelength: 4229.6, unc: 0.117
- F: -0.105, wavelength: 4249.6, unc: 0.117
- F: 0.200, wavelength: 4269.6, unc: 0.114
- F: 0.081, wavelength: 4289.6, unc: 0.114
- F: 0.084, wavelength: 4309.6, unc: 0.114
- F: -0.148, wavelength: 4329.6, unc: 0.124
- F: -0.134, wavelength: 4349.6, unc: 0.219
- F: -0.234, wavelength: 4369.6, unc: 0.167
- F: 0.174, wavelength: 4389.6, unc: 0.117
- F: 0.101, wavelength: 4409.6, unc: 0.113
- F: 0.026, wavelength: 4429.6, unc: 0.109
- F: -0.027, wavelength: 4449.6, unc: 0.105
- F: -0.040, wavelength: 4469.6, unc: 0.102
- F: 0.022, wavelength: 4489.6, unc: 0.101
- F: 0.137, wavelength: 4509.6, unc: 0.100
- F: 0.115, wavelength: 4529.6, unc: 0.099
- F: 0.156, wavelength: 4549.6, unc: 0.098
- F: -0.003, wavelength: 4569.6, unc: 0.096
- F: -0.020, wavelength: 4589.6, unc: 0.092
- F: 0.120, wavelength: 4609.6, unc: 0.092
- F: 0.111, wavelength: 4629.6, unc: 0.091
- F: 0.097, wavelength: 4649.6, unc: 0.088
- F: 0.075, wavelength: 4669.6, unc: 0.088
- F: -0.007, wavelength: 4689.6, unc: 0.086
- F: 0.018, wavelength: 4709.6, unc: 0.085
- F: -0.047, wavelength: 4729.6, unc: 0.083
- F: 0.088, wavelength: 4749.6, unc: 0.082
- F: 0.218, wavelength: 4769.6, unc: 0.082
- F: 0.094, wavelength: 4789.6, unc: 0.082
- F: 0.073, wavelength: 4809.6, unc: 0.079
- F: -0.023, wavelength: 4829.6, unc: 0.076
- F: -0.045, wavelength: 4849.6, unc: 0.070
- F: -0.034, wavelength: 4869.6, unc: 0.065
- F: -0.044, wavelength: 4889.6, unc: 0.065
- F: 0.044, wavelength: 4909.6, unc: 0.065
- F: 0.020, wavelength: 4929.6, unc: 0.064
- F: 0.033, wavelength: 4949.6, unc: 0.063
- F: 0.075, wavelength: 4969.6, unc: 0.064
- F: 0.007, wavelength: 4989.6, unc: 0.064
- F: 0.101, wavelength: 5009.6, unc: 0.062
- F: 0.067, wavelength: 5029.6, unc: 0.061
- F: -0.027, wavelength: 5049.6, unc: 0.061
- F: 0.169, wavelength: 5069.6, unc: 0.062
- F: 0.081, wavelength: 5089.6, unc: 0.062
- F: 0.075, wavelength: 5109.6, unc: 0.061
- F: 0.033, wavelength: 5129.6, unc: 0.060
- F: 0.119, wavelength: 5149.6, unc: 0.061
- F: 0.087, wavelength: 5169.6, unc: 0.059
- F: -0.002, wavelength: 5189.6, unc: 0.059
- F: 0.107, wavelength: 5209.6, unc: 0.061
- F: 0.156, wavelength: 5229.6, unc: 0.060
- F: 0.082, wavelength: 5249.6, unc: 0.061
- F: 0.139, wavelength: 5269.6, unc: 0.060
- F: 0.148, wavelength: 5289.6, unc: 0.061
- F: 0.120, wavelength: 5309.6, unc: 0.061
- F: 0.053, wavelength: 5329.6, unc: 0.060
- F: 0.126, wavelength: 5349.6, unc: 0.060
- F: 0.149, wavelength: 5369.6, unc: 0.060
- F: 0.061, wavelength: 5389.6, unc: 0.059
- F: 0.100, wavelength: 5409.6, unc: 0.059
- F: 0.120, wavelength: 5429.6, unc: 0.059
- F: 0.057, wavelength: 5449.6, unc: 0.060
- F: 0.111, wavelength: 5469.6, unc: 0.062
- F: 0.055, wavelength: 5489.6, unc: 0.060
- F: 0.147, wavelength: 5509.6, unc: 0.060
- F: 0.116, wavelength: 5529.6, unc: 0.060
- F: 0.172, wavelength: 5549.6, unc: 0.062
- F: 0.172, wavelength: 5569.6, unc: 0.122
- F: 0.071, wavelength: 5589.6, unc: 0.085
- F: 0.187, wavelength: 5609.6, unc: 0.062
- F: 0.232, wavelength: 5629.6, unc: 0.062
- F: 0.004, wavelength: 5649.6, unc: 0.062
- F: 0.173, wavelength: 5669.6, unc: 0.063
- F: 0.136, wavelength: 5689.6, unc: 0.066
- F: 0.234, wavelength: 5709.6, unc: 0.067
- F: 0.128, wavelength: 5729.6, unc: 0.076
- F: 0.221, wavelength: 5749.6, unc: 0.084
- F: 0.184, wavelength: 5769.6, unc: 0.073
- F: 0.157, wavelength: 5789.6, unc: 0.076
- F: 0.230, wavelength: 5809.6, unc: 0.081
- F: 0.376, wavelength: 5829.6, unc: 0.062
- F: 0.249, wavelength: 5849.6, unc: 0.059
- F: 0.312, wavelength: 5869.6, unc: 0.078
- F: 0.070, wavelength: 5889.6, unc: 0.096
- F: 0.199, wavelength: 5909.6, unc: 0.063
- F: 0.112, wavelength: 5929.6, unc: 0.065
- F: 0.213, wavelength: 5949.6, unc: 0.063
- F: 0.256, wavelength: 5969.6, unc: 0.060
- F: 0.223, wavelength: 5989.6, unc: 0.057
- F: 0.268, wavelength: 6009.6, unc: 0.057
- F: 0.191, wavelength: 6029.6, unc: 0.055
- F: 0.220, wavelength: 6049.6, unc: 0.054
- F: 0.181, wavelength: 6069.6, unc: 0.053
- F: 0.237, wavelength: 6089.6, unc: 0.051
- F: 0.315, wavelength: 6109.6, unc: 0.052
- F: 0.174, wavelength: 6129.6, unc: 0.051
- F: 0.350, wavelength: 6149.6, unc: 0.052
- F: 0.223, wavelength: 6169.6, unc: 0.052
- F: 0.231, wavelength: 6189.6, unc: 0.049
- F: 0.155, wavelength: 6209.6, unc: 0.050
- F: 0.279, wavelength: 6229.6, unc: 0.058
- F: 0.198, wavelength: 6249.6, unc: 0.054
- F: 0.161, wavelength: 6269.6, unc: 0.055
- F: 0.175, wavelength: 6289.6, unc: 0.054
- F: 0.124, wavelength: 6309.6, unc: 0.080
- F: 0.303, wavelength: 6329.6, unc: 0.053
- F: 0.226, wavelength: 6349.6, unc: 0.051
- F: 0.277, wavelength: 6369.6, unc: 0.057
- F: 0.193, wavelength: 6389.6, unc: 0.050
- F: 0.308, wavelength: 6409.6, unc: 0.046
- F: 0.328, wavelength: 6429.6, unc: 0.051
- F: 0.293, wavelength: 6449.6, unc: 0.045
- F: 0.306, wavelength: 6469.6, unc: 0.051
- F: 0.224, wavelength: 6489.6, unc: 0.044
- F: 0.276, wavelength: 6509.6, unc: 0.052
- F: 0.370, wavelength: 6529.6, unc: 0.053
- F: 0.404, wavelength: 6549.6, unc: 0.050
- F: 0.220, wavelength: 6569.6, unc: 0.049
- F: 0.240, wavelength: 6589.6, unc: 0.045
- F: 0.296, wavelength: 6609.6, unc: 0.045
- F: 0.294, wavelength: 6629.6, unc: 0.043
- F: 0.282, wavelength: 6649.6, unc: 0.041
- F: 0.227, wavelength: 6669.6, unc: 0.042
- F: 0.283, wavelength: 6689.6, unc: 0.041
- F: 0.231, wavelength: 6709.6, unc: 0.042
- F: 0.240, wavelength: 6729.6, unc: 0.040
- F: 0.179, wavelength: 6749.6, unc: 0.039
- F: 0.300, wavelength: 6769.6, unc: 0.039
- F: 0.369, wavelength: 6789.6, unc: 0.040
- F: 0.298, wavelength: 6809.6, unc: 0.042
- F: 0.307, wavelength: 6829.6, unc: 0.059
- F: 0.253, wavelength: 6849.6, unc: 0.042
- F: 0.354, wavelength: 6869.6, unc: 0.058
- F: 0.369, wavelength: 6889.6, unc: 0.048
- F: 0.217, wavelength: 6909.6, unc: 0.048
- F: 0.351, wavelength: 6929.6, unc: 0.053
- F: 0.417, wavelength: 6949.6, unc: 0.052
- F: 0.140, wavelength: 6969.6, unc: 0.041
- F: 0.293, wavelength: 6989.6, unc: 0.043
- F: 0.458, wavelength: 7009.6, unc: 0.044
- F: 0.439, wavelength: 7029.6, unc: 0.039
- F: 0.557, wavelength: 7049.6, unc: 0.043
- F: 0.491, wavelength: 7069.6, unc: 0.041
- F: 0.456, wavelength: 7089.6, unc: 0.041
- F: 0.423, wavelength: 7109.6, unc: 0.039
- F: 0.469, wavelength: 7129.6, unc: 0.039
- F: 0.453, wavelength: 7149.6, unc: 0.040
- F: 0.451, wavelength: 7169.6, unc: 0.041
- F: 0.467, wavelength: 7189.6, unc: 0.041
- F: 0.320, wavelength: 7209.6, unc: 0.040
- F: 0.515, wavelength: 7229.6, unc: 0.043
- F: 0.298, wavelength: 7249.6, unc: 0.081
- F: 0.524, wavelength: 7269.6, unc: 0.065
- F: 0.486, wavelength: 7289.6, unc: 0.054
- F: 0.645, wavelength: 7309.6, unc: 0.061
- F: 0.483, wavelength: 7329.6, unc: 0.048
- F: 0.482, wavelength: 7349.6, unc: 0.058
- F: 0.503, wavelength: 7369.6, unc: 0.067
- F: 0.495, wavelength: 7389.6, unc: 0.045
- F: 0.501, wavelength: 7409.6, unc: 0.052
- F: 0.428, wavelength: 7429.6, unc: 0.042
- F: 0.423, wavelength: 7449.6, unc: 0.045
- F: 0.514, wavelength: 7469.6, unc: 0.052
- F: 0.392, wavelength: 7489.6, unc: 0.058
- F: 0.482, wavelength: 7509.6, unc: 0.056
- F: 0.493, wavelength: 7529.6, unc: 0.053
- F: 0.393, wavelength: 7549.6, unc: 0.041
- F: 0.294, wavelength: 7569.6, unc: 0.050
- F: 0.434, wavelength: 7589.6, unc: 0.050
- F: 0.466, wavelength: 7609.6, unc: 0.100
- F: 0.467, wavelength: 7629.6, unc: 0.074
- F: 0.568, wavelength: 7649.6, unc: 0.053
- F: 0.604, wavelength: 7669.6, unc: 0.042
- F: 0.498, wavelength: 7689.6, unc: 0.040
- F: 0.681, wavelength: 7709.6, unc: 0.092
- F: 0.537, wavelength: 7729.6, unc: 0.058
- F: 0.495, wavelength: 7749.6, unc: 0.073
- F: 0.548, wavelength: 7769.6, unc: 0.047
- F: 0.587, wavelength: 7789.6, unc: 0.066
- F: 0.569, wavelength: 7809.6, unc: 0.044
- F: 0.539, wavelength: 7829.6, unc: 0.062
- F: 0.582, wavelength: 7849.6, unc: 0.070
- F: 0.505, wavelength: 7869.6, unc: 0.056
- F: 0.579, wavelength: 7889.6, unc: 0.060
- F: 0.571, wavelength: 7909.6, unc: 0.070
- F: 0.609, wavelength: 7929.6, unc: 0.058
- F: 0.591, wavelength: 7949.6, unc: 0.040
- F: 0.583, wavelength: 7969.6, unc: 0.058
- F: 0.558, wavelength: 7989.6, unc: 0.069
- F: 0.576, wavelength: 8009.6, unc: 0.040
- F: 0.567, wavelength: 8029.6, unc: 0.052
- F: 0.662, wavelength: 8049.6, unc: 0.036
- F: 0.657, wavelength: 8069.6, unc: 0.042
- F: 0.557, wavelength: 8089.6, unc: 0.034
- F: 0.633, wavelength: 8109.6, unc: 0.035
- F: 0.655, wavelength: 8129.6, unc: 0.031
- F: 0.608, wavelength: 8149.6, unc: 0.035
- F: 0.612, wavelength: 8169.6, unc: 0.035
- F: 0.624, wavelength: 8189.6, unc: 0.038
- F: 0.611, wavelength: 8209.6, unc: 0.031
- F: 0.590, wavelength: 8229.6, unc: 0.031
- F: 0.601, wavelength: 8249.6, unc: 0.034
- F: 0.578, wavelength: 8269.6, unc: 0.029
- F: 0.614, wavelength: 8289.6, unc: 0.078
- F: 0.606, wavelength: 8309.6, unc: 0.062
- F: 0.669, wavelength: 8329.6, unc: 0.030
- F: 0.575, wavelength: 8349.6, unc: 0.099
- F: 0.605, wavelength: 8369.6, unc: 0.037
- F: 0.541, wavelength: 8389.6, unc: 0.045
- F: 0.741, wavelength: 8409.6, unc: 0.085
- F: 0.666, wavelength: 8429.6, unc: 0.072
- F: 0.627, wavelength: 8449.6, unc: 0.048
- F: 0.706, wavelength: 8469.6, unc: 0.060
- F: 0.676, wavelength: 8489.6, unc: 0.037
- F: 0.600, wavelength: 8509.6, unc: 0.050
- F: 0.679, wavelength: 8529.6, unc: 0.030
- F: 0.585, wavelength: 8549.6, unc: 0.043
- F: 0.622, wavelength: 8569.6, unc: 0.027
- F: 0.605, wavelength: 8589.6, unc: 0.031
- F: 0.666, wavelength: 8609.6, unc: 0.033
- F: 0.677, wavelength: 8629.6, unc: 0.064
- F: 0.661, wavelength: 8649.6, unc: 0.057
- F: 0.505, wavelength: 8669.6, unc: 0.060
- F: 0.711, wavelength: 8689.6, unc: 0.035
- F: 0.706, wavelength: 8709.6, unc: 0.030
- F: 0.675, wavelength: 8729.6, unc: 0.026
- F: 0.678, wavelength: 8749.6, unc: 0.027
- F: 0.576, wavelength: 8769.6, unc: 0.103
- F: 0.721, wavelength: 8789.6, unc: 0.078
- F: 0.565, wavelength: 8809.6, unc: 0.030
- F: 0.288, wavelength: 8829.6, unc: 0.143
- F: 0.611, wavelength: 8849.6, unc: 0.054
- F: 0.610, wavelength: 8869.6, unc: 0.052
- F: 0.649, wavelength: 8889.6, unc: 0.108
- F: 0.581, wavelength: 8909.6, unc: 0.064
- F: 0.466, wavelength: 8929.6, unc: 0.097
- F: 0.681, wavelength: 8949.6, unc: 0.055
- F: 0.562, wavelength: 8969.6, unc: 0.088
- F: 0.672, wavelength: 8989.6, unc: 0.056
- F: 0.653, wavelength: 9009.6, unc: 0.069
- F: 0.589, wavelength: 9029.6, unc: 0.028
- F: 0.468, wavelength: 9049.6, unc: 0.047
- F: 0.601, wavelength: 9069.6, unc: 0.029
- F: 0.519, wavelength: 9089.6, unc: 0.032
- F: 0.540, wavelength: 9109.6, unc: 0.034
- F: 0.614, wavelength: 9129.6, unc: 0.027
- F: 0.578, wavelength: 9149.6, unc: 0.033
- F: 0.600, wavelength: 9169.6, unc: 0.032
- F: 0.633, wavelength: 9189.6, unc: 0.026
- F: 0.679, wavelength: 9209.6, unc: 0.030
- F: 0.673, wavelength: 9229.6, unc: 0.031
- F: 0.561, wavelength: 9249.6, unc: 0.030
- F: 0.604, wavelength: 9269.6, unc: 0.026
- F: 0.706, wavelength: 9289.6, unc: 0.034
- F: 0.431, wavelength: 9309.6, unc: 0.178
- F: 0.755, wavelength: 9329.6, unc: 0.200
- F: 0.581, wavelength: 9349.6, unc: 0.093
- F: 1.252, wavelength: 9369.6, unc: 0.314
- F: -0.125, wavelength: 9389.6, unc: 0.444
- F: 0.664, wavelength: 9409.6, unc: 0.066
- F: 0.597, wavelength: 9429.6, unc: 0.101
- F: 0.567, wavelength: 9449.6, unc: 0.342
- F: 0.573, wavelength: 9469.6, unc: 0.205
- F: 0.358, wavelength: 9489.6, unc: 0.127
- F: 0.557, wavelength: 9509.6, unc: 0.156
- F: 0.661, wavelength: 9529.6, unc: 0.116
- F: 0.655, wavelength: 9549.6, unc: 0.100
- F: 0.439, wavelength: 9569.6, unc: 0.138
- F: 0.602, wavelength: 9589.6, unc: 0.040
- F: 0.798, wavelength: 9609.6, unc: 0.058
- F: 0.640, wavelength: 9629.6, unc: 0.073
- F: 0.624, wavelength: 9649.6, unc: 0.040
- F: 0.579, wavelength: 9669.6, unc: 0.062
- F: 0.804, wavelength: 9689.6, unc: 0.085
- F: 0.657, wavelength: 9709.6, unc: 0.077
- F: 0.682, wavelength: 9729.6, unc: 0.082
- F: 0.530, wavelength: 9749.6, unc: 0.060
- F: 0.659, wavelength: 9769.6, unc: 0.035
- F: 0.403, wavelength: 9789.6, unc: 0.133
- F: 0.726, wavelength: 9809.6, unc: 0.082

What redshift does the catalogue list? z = 0.76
